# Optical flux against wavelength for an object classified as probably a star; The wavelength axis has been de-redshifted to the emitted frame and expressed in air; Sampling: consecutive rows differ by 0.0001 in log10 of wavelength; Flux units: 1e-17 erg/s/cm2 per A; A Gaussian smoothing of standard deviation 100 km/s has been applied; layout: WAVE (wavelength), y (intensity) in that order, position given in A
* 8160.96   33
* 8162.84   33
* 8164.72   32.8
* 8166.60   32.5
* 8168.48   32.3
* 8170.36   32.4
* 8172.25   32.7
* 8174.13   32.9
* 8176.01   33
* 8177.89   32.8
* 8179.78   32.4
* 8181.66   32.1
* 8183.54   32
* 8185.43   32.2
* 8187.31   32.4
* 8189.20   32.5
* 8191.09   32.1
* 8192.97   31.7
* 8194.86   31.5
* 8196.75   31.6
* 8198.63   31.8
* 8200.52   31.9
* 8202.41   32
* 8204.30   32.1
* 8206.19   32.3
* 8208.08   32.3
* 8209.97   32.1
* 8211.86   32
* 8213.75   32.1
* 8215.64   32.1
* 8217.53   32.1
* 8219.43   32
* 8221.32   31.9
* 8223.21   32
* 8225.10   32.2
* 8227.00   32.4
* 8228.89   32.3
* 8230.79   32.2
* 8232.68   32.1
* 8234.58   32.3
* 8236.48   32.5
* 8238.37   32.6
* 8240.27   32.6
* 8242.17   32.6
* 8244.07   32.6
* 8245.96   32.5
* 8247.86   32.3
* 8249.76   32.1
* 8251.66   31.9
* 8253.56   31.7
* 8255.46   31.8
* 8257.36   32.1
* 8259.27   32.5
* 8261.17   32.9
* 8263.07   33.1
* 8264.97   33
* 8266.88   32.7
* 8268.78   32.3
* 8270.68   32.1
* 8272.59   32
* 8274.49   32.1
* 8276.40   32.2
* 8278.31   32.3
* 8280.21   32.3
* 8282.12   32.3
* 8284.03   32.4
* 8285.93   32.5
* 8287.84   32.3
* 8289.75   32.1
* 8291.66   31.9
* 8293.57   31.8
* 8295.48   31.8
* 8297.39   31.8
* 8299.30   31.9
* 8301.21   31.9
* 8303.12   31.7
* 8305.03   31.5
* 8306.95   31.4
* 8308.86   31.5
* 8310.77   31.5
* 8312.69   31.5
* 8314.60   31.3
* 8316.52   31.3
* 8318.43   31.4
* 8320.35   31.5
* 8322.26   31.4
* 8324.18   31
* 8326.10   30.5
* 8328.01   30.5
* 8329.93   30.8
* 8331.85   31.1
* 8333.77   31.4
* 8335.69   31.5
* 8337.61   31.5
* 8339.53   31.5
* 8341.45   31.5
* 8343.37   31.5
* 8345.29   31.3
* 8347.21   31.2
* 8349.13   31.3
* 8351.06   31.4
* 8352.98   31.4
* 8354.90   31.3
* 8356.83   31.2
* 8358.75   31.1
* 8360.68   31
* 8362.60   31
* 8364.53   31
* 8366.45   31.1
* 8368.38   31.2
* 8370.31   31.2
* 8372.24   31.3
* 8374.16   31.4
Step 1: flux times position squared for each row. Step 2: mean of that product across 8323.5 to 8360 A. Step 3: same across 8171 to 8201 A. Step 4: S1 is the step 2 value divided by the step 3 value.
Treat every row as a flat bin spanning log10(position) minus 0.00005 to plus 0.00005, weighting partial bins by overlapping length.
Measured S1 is 1.0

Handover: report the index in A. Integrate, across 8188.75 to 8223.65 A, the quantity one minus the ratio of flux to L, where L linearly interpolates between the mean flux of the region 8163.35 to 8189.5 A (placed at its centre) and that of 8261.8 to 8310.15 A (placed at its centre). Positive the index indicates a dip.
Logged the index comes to 0.4 A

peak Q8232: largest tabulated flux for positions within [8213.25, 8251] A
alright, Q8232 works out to 32.6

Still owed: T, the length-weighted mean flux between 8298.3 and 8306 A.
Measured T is 31.7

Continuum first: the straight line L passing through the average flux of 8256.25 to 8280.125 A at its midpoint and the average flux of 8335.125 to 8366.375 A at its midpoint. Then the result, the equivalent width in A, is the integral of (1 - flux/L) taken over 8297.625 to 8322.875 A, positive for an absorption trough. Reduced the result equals 0.25 A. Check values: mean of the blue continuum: 32.4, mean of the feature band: 31.5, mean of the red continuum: 31.3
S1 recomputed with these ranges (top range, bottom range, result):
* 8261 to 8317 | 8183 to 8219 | 1.02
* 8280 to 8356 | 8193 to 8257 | 1.00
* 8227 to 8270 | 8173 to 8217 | 1.02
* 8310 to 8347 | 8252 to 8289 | 0.98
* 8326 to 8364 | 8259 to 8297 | 0.98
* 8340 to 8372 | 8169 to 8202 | 1.01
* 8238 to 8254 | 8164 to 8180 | 1.01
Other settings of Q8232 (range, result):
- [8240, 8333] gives 33.1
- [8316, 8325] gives 31.5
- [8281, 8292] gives 32.5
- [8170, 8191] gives 33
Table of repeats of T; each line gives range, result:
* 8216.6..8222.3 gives 32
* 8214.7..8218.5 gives 32.1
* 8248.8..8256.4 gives 31.9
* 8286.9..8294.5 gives 32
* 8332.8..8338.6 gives 31.5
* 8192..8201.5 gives 31.7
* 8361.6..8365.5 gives 31.1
